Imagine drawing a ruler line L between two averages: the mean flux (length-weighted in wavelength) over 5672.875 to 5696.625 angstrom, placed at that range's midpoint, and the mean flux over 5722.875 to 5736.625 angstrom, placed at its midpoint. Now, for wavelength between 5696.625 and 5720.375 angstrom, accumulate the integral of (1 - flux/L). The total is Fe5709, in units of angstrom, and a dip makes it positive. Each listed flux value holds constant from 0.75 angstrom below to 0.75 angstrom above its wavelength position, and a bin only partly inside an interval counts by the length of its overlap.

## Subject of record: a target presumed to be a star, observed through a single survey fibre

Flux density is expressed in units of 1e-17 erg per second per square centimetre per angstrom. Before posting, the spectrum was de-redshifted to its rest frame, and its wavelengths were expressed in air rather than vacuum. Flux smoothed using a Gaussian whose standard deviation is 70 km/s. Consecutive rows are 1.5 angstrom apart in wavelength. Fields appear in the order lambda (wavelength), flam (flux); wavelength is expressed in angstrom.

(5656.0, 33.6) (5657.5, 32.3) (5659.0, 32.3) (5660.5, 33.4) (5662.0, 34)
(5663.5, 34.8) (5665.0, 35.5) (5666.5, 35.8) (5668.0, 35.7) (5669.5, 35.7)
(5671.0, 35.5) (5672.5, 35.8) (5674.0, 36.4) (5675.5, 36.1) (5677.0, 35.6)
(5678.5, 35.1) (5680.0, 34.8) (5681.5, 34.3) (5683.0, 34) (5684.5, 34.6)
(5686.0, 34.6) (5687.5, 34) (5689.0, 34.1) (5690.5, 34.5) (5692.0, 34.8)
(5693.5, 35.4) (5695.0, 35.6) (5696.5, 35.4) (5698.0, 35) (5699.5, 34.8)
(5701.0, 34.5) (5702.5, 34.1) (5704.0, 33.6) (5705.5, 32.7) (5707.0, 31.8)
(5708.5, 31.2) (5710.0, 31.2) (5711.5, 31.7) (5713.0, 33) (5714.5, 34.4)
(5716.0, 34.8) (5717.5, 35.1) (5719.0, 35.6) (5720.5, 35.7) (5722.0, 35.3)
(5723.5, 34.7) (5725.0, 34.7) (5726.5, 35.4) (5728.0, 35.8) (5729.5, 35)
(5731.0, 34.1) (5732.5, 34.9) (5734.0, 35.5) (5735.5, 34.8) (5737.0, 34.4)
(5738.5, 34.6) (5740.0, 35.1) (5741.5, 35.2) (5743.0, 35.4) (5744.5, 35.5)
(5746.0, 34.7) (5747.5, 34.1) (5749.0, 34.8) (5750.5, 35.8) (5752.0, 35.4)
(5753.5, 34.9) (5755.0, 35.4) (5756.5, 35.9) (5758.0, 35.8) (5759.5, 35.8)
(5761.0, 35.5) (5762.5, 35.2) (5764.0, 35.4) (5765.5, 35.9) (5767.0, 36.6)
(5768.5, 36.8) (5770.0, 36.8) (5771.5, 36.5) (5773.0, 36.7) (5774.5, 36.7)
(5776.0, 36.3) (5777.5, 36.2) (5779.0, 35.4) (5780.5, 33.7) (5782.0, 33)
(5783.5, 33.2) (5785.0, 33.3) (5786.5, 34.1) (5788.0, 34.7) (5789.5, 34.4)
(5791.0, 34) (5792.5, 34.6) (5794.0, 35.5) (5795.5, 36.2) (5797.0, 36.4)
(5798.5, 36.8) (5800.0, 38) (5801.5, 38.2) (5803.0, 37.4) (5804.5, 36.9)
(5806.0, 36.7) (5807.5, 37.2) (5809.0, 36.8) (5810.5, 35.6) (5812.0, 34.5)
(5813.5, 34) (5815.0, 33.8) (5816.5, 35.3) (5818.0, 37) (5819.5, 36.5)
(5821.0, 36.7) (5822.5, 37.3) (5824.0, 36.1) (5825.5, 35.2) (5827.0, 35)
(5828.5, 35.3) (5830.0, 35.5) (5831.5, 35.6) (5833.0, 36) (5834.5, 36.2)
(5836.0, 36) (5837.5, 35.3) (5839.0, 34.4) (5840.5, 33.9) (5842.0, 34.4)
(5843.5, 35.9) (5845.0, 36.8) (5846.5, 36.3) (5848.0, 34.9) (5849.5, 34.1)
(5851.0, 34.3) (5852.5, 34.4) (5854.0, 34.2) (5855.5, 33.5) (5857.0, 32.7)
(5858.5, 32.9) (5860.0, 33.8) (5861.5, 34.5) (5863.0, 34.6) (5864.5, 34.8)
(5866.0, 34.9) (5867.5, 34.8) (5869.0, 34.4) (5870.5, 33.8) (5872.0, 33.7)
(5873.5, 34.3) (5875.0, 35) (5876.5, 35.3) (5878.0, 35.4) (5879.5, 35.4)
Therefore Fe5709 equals 0.9 angstrom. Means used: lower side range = 35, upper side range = 35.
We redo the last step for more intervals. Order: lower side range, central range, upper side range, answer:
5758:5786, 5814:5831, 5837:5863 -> -0.4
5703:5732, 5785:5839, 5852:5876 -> -2.7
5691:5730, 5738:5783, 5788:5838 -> -0.5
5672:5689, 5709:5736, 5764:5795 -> 0.4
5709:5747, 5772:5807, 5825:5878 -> -0.9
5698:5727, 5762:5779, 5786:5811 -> -0.4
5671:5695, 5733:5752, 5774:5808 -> 0.2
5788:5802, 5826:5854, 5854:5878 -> -0.3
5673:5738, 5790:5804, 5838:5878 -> -0.7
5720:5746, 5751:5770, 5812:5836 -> -0.3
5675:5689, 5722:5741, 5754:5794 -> 0.1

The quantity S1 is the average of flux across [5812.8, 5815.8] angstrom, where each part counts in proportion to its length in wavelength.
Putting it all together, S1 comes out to 33.9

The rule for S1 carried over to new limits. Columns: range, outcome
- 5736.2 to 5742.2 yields 34.8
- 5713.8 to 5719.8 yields 35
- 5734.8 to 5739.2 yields 34.6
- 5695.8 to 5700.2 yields 35.1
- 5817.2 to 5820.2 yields 36.7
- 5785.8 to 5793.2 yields 34.4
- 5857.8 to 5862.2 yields 33.7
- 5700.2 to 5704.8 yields 34.1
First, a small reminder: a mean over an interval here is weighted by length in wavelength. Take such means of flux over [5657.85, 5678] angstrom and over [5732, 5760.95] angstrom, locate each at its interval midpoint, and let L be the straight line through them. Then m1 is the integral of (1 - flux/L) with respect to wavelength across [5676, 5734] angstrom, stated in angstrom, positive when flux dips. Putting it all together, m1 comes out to 1.2 angstrom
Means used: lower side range 35.1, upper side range 35.2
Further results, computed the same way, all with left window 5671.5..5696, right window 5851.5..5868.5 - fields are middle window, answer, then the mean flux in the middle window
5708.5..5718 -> 0.5 angstrom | 33.1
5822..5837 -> -0.7 angstrom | 35.8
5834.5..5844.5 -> -0.3 angstrom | 35.1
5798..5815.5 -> -1.0 angstrom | 36.4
